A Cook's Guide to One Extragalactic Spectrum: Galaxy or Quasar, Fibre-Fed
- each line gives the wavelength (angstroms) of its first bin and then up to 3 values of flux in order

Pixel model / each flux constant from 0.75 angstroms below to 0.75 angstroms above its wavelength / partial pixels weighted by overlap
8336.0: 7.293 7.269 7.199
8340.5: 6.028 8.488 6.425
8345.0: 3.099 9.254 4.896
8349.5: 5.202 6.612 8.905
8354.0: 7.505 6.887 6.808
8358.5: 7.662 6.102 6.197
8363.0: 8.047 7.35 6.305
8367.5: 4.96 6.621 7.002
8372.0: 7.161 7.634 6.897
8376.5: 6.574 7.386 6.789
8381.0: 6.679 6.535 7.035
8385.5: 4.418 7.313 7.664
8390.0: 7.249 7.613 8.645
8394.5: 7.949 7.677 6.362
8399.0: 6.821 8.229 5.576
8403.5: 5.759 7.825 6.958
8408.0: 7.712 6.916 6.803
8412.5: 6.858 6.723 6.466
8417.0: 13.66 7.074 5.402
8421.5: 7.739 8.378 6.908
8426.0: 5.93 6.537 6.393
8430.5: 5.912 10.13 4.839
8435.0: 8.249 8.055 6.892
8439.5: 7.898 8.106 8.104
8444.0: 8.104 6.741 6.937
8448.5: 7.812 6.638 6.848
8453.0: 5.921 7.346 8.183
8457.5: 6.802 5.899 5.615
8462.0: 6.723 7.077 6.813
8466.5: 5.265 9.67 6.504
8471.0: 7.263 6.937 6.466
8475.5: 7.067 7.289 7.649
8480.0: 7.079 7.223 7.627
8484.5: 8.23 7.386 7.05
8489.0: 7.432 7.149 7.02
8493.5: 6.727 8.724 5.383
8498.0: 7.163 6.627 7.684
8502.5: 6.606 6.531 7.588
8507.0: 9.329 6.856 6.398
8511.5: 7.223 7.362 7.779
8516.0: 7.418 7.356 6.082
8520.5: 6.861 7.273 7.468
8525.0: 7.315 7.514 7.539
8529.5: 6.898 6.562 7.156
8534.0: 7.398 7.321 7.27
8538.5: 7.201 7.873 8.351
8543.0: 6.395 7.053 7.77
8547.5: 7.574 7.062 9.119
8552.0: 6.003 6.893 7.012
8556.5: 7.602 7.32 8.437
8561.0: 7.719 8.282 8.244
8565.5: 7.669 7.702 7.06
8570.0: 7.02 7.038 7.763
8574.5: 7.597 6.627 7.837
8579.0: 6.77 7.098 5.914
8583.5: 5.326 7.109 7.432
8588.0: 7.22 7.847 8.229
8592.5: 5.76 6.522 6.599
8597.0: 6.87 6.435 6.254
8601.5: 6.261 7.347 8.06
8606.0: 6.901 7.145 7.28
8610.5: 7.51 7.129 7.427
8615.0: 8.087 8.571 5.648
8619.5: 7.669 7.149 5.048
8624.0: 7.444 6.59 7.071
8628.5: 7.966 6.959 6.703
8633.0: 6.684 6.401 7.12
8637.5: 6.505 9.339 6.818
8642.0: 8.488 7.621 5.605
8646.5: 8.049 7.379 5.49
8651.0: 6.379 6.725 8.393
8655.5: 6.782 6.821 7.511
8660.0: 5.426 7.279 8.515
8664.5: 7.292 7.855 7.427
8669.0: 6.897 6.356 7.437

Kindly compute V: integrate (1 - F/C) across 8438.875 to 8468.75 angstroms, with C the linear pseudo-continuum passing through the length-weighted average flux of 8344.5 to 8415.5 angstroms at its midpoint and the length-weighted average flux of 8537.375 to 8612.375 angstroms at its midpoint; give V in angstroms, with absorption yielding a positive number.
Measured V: -0.5 angstroms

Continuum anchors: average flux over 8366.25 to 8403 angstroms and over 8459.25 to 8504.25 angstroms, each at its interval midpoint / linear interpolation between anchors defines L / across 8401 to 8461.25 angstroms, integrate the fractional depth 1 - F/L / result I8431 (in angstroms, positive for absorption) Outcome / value -1.5 angstroms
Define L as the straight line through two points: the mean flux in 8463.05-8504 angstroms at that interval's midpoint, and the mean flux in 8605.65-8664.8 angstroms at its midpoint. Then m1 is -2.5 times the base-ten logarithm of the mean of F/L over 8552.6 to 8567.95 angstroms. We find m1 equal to -0.078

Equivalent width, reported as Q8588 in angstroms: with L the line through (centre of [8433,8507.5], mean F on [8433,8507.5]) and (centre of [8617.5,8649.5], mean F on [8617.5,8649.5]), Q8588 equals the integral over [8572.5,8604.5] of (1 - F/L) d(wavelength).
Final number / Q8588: 0.7 angstroms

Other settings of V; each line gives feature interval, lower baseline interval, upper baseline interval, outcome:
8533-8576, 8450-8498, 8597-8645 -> -2.37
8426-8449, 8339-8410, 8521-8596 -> -1.00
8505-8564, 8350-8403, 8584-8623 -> -2.90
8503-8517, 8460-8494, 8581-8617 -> -0.55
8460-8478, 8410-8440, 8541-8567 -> 1.19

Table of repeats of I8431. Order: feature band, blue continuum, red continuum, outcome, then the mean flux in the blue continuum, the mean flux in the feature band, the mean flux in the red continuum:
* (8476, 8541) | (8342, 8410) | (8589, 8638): -2.8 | 6.89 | 7.25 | 7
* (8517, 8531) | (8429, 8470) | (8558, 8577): 0.6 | 7.14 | 7.11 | 7.59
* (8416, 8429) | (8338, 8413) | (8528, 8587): -1.1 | 6.89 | 7.6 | 7.3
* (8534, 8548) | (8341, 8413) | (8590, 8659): -0.8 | 6.9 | 7.42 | 7.06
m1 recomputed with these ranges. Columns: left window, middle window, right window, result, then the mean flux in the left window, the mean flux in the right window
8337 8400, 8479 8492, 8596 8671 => -0.06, 6.89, 7.09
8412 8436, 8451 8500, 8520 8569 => 0.05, 7.34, 7.43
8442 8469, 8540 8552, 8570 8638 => -0.08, 7.01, 7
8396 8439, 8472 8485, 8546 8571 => 0.01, 7.2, 7.55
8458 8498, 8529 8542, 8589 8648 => -0.04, 7.05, 7.11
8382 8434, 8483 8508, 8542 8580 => 0.00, 7.16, 7.43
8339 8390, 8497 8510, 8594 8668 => -0.04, 6.75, 7.1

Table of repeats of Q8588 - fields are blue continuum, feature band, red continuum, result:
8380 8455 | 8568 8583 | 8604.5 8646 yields 0.3 angstroms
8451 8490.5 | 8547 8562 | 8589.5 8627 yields -1.0 angstroms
